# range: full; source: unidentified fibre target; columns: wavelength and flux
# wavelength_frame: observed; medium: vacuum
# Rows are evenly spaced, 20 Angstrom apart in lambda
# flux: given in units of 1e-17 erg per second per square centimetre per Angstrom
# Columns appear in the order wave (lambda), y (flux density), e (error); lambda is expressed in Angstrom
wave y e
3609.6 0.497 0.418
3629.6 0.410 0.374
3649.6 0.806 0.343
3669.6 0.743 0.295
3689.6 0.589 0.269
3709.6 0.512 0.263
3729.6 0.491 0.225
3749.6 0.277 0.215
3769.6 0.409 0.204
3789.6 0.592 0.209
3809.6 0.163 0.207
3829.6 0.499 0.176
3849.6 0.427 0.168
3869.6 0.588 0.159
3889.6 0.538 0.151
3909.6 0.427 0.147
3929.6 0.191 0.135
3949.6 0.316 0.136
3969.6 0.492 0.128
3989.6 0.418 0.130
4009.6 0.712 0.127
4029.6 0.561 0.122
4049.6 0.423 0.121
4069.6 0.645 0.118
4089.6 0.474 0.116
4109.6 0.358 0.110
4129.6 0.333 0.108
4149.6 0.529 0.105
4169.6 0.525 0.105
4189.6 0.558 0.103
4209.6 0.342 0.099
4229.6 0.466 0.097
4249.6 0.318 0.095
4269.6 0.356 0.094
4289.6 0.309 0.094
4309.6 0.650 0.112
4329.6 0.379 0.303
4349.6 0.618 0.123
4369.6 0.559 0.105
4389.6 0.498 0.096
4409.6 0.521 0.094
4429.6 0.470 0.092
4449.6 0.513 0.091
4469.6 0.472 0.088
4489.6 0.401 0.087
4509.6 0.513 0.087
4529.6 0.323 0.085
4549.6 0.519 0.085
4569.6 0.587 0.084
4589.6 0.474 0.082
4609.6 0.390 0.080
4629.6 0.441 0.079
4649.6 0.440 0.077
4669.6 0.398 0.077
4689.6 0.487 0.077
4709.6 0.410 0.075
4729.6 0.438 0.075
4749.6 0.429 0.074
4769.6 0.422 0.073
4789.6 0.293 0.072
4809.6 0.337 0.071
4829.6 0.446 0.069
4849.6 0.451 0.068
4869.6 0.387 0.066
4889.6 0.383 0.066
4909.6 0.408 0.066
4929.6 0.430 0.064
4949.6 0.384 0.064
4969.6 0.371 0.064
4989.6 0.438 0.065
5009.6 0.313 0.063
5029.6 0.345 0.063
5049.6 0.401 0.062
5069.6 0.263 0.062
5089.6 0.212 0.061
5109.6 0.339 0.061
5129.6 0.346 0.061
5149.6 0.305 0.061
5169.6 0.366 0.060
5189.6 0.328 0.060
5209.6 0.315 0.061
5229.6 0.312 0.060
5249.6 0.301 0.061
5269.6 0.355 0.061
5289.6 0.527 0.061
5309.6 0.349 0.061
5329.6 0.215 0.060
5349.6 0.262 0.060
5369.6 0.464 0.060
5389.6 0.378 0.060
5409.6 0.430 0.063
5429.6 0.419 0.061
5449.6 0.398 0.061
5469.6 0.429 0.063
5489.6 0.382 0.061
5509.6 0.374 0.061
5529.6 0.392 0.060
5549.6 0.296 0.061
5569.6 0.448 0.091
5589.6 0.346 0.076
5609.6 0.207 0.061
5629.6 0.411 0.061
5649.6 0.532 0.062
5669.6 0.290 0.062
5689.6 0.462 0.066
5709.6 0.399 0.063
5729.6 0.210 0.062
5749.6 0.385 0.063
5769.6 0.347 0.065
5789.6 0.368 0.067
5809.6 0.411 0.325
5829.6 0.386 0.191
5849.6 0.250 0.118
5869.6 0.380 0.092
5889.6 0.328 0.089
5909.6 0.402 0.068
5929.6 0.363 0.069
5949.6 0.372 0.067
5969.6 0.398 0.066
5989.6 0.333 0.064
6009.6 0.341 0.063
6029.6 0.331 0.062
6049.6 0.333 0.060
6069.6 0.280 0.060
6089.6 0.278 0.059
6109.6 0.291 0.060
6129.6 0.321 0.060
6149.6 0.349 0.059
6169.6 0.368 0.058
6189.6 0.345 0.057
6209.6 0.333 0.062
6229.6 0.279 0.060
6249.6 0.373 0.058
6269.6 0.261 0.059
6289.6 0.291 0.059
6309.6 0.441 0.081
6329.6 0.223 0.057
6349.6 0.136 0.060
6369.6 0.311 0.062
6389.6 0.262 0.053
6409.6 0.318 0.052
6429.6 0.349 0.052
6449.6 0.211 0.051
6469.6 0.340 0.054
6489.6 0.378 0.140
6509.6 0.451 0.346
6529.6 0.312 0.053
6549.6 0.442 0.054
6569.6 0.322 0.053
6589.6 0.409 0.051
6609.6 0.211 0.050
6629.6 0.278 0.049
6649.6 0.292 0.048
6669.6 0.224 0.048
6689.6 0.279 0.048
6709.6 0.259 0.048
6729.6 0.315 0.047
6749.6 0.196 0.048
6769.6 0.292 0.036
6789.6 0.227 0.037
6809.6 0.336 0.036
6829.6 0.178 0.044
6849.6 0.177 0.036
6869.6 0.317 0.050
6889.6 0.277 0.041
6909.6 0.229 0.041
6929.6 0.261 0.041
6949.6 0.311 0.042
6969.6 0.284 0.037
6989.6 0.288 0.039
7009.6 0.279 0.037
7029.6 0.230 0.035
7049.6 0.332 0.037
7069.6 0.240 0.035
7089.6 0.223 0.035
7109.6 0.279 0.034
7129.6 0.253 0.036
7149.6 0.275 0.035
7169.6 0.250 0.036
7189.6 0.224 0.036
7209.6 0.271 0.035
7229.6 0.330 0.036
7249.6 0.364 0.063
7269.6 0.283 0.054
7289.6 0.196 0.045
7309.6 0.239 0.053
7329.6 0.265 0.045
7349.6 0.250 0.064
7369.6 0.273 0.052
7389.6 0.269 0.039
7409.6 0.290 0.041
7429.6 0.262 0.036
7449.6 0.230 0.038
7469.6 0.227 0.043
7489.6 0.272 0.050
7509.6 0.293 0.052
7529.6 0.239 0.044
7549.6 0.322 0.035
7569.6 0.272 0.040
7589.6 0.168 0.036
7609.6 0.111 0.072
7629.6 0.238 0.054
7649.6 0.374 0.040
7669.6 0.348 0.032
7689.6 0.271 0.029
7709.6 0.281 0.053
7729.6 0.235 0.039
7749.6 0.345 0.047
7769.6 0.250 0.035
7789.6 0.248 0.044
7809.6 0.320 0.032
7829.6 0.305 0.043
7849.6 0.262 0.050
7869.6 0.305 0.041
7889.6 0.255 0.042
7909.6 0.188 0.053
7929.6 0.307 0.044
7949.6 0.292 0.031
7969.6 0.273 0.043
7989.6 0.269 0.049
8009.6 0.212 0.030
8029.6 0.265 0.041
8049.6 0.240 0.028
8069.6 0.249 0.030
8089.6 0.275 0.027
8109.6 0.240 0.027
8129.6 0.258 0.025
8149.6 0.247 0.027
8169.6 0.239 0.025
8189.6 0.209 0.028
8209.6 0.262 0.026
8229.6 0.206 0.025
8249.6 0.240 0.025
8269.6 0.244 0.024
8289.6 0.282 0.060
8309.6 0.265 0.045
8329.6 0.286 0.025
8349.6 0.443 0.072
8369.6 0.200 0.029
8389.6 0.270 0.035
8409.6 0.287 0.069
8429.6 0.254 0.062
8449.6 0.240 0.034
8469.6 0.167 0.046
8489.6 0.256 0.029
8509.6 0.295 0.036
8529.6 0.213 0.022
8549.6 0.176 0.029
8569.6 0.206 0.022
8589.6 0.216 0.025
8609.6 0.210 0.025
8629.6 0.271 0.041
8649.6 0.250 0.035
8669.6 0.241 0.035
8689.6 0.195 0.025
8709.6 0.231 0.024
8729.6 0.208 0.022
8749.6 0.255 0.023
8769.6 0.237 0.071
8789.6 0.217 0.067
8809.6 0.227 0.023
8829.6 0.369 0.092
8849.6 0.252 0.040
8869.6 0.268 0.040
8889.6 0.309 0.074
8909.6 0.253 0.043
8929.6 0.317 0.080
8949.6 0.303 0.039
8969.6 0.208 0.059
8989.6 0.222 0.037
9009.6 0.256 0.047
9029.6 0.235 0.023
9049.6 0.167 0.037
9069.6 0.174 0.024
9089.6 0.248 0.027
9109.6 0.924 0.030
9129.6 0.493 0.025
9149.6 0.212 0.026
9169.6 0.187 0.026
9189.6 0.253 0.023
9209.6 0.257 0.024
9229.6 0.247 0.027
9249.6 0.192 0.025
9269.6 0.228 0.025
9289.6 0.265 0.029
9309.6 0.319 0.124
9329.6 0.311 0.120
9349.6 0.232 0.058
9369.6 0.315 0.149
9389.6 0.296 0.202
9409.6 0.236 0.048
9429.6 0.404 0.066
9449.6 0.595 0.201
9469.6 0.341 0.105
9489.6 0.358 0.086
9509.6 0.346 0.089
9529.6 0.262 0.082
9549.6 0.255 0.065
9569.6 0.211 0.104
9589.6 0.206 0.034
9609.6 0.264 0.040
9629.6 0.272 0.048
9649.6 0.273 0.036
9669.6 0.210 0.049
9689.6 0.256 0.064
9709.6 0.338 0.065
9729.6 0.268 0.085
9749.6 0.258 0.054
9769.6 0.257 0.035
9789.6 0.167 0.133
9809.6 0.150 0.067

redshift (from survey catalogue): 1.445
